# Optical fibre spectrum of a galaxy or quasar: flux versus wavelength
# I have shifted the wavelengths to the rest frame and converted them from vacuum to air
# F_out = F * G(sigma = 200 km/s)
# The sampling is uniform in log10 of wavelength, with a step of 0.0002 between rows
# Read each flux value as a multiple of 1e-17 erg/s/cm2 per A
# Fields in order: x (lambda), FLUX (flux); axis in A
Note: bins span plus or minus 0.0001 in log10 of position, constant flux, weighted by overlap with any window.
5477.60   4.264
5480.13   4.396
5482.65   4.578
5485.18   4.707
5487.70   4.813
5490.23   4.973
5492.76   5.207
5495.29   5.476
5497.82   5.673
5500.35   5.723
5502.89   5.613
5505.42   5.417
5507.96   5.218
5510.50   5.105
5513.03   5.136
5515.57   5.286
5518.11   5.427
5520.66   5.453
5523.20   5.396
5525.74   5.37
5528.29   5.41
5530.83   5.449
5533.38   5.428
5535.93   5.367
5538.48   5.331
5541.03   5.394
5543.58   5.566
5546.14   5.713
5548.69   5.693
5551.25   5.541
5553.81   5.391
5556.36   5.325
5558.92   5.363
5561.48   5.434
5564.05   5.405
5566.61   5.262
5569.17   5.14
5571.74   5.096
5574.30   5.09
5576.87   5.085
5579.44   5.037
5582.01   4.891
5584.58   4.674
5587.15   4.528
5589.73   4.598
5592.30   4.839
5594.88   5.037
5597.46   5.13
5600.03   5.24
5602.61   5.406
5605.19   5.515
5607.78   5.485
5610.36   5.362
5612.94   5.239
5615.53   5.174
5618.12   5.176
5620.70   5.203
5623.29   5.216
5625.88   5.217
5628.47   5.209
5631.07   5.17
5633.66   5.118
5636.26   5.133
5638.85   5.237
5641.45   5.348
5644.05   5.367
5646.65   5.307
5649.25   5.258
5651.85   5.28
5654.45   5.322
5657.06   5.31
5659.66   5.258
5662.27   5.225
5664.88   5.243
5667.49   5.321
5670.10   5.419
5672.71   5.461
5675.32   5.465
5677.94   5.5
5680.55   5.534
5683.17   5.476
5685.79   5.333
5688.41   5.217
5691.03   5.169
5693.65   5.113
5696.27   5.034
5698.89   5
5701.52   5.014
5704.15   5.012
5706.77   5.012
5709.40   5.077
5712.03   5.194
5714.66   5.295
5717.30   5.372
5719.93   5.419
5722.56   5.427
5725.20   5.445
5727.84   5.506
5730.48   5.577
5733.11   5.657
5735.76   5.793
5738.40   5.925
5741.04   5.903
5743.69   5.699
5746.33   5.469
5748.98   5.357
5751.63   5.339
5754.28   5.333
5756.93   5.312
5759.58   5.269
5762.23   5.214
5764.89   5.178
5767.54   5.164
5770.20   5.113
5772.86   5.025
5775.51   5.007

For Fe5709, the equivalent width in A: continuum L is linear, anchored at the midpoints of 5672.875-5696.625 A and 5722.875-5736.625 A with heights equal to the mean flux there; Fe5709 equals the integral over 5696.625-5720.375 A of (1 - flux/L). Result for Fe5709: 1.4 A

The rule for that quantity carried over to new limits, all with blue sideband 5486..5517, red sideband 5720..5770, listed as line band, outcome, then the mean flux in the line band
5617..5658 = 1.1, 5.24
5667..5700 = 0.7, 5.31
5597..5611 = 0.0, 5.37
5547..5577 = 0.0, 5.33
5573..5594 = 2.0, 4.85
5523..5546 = -0.5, 5.43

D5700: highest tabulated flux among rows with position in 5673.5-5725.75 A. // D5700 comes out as 5.534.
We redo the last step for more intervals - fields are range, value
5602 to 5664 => 5.515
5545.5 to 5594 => 5.713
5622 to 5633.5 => 5.217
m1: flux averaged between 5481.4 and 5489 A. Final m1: 4.7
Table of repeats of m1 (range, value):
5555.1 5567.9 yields 5.36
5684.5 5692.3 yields 5.24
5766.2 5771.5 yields 5.14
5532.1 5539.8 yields 5.37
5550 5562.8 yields 5.41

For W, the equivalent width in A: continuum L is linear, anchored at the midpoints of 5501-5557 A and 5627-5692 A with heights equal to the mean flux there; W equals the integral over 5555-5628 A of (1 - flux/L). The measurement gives 2.9 A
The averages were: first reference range 5.41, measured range 5.15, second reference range 5.31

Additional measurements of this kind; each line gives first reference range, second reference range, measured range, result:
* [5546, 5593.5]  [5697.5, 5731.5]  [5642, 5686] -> -1.2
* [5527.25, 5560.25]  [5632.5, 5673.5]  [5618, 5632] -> 0.3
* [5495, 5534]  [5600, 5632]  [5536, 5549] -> -0.3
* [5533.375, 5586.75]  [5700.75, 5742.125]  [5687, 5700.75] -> 0.7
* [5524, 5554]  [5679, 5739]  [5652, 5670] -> 0.3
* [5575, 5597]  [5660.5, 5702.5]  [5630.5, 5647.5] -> -0.5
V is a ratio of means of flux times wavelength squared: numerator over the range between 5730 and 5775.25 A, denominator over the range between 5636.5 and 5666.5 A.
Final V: 1.06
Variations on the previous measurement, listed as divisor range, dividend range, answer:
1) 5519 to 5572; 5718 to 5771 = 1.08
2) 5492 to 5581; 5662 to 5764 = 1.06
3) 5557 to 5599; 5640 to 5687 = 1.10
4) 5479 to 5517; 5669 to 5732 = 1.10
